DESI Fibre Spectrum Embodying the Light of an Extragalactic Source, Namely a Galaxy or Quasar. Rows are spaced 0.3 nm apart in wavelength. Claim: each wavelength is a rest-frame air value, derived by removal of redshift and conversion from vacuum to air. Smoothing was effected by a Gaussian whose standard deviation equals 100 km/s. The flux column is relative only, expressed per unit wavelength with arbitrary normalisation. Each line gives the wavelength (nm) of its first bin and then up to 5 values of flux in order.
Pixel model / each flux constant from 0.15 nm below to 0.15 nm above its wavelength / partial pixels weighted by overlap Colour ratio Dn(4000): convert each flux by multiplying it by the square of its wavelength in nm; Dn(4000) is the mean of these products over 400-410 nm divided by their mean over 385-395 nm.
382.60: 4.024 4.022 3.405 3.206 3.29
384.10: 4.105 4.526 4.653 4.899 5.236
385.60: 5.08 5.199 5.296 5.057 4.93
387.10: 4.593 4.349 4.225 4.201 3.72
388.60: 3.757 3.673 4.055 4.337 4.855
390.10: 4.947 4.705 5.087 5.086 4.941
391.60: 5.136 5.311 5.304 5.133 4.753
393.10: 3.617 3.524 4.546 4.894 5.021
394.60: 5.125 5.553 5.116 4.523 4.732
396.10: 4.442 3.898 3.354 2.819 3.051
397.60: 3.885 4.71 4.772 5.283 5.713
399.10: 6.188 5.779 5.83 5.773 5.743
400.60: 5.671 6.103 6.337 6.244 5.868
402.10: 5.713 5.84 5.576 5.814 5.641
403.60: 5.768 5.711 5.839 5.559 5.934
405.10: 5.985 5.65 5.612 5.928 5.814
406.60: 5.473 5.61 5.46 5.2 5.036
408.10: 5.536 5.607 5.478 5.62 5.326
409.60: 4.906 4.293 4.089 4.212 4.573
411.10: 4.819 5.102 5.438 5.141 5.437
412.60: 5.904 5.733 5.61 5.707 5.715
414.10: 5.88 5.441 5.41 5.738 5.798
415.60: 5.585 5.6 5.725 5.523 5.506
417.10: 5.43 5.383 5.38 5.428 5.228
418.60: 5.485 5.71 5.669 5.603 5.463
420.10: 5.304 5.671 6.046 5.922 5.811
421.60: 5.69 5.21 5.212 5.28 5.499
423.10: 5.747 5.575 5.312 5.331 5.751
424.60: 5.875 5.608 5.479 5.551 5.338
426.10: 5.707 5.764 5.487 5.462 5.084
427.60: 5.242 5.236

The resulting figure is 1.3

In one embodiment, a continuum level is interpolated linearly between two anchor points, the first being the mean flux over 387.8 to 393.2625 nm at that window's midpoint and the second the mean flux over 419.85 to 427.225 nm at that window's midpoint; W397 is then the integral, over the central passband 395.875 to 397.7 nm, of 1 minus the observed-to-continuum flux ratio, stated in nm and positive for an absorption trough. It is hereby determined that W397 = 0.44 nm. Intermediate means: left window 4.58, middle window 3.61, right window 5.56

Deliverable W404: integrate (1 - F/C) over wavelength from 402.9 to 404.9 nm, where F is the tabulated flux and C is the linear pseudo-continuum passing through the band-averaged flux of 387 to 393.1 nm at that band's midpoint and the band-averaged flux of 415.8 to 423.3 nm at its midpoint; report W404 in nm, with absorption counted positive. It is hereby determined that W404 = -0.28 nm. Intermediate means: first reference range 4.58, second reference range 5.54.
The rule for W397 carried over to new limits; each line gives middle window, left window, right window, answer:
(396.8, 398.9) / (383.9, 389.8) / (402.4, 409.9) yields 0.35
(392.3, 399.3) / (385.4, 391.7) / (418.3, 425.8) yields 0.39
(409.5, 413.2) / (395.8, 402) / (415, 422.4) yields 0.26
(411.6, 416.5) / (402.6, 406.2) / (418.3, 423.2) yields 0.03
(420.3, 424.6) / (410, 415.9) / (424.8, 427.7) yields -0.12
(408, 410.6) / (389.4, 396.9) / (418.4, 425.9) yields 0.09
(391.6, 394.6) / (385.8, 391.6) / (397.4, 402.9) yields 0.15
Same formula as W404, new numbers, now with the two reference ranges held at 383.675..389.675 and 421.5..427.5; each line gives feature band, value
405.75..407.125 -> -0.188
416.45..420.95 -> -0.163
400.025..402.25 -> -0.497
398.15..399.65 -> -0.256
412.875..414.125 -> -0.125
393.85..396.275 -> -0.115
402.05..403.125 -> -0.184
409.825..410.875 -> 0.172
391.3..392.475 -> -0.151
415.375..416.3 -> -0.068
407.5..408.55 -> -0.066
